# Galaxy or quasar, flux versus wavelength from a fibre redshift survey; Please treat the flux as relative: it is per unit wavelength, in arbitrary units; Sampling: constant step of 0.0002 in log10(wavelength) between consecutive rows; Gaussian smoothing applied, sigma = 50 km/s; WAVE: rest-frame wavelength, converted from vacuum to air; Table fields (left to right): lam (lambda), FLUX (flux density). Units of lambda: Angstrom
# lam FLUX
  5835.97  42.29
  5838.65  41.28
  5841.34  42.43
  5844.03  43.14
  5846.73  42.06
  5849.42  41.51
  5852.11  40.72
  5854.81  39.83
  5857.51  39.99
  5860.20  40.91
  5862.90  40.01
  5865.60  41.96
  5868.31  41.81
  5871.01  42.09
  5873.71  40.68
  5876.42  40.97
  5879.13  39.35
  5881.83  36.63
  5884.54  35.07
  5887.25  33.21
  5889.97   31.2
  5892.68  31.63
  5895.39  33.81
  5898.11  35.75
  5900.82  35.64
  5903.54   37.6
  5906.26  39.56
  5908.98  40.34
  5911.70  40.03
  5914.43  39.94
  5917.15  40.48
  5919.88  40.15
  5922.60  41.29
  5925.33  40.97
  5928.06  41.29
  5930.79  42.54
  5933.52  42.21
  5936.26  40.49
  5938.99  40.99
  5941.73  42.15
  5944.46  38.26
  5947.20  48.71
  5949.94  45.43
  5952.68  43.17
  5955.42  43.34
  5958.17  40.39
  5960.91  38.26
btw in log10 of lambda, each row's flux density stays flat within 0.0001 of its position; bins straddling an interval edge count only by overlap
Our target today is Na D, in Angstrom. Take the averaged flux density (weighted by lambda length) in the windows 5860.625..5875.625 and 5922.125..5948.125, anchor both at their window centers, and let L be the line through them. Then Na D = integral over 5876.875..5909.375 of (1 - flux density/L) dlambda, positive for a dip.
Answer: 4.4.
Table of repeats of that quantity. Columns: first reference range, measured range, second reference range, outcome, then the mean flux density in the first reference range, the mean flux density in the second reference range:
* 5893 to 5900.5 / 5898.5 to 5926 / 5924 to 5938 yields -1.3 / 34.5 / 41.5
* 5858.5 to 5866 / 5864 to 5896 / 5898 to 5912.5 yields 1.9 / 40.8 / 38.3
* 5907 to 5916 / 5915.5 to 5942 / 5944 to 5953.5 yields 0.6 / 40.1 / 44.5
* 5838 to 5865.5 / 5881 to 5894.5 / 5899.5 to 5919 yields 2.2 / 41.2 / 39.1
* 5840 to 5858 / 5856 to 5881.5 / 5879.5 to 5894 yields -2.2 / 41.4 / 34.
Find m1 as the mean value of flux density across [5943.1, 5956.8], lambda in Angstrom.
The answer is 43.8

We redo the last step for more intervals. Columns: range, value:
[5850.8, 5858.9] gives 40.2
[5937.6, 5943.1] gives 41.6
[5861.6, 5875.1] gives 41.3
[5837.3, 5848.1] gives 42.2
